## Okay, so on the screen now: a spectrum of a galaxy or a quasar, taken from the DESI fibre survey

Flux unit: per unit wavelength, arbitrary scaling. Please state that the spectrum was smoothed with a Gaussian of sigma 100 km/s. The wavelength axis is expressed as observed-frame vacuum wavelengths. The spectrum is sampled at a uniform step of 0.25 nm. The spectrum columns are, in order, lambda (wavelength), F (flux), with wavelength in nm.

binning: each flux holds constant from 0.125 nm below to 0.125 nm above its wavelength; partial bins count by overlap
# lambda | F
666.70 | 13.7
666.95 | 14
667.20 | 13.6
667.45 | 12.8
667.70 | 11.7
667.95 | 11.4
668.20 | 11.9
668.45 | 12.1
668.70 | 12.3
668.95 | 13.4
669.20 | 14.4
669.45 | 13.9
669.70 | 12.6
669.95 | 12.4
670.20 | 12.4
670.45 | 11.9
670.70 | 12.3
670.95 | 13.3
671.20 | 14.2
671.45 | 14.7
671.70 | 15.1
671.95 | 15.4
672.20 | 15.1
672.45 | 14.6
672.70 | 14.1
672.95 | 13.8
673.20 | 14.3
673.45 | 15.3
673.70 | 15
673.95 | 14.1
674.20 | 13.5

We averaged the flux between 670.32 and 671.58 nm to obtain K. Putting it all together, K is 13.3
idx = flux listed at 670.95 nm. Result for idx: 13.3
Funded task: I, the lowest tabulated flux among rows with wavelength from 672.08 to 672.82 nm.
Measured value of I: 14.1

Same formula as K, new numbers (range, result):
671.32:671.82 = 14.9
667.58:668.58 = 11.8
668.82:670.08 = 13.3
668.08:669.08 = 12.4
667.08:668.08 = 12.4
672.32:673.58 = 14.4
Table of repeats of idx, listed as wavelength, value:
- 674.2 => 13.5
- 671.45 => 14.7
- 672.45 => 14.6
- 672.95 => 13.8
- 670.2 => 12.4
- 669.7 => 12.6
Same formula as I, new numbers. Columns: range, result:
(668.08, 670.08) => 11.9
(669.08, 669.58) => 13.9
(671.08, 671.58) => 14.2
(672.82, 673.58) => 13.8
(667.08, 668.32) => 11.4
